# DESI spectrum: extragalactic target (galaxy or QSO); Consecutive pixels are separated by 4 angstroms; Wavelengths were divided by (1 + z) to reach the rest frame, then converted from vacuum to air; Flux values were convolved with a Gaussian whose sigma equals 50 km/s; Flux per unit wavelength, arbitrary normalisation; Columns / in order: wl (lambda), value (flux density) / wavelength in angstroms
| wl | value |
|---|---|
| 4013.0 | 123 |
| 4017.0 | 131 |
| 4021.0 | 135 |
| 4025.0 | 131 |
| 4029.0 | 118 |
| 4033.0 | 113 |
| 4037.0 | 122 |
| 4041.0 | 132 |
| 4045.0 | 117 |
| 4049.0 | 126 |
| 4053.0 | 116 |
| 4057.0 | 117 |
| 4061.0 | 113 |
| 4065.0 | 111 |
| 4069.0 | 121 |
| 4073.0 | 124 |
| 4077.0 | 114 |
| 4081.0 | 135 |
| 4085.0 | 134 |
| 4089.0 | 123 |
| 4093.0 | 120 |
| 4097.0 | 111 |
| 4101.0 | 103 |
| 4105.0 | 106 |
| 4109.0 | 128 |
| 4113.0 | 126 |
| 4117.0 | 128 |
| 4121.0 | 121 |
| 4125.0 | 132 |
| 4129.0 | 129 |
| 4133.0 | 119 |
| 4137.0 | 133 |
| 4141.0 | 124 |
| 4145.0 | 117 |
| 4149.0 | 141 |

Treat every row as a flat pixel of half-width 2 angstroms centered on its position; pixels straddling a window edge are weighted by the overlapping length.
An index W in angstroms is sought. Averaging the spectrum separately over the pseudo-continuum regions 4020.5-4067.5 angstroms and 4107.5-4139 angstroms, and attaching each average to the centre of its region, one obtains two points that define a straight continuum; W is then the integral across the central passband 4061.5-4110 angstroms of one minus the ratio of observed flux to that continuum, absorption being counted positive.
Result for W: 2.0 angstroms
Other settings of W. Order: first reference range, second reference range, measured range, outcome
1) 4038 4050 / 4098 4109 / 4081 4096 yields -1.7 angstroms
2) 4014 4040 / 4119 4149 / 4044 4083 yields 1.9 angstroms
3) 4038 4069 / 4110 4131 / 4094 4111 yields 1.7 angstroms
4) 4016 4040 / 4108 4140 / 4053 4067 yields 1.3 angstroms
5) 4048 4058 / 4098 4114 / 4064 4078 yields -0.1 angstroms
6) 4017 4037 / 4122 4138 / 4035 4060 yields 0.8 angstroms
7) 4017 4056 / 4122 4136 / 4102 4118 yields 0.7 angstroms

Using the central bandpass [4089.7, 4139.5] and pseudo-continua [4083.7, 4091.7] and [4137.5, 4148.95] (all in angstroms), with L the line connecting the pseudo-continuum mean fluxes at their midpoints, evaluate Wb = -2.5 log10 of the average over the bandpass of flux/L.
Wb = 0.04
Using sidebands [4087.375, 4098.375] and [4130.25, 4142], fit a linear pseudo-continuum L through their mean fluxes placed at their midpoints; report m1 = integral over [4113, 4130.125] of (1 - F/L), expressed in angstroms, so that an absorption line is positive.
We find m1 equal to -0.6 angstroms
